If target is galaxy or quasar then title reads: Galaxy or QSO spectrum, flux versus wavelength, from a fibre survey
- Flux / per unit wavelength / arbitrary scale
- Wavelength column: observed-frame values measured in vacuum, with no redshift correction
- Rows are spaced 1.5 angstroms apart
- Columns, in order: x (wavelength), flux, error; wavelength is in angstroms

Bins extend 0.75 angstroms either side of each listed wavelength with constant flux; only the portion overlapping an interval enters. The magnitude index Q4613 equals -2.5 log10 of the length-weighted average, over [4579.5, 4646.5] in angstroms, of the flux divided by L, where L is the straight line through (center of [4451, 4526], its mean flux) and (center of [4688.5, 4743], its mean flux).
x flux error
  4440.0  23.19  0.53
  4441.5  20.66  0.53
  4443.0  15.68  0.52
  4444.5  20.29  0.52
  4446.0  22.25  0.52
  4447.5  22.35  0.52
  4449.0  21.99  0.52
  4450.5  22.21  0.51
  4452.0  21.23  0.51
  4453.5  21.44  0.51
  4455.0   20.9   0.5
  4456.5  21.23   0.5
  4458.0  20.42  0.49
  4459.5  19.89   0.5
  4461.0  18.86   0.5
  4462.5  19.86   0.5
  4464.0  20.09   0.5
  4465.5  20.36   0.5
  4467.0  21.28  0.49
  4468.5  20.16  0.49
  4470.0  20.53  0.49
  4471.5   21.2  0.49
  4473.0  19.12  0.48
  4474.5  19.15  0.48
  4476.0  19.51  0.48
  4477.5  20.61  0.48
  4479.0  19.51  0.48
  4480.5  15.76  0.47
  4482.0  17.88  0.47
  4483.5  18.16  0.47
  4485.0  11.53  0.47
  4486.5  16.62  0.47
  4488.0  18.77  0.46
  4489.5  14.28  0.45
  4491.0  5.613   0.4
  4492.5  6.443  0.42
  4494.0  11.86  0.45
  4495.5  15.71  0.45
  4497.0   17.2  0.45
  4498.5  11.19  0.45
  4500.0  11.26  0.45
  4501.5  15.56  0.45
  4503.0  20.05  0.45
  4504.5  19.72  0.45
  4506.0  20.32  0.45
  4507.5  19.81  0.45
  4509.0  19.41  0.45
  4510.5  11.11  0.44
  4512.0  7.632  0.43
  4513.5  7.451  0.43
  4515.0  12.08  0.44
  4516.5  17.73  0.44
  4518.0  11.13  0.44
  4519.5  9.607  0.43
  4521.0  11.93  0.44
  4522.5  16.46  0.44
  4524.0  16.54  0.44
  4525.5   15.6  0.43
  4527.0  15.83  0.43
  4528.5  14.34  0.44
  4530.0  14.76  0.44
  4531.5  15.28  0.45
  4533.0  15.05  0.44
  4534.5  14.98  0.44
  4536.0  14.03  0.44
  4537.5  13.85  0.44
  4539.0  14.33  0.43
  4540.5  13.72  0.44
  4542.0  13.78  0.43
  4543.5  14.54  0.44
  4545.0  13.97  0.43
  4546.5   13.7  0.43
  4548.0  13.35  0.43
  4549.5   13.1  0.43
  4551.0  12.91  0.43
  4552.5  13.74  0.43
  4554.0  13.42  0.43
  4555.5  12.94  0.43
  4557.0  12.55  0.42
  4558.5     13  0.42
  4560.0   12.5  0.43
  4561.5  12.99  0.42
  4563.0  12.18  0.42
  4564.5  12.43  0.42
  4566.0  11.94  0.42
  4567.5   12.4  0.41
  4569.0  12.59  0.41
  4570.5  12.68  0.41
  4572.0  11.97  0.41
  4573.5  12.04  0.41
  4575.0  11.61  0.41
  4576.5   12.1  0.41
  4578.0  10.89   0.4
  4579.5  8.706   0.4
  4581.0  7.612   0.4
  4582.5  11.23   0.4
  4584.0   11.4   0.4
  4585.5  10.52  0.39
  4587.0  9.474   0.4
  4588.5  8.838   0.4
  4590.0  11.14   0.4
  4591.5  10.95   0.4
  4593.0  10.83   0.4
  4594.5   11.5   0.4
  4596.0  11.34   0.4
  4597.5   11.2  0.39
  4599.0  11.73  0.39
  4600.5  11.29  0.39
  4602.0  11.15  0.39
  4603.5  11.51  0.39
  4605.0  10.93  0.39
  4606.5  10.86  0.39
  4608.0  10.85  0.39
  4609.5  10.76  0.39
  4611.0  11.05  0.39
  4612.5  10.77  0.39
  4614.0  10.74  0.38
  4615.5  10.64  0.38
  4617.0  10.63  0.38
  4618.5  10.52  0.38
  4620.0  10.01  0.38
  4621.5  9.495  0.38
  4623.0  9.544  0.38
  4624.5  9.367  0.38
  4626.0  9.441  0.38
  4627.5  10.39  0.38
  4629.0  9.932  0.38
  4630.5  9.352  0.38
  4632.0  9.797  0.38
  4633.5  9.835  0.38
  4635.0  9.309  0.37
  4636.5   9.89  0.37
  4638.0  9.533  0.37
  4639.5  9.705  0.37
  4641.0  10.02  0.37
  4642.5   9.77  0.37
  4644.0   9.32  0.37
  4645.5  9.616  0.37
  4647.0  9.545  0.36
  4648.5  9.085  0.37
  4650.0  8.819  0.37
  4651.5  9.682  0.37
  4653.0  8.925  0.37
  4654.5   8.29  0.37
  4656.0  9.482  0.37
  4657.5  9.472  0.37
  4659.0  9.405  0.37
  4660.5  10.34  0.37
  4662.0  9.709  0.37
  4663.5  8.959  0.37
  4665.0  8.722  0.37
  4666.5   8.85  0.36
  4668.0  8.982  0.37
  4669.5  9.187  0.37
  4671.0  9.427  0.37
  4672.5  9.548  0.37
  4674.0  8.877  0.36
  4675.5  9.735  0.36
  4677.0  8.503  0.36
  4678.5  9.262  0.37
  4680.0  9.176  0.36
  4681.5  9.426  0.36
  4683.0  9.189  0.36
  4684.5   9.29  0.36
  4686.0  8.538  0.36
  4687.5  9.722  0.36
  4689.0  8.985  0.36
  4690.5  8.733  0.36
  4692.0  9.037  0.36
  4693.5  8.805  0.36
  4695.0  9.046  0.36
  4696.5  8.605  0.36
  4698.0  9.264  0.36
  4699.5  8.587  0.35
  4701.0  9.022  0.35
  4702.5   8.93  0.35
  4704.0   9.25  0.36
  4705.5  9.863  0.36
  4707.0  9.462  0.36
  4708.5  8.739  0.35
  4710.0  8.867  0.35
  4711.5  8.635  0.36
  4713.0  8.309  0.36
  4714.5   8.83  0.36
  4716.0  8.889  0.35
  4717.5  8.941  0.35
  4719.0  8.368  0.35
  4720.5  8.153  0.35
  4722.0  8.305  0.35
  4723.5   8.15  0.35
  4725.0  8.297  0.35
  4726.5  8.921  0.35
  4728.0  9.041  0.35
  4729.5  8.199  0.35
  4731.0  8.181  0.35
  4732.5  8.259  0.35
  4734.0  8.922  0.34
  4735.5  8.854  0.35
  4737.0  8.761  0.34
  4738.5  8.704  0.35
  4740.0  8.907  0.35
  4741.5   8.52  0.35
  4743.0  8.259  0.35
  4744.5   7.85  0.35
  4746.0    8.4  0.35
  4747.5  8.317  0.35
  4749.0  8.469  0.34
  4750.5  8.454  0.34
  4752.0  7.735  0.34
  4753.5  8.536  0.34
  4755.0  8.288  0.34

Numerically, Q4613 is 0.19 mag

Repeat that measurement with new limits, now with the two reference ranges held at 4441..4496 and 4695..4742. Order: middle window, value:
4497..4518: 0.147 mag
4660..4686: 0.142 mag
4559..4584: 0.239 mag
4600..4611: 0.189 mag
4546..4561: 0.158 mag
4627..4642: 0.224 mag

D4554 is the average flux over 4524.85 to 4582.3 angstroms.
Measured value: 13.1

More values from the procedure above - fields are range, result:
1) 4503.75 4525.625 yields 14.4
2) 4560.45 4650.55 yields 10.6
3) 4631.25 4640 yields 9.68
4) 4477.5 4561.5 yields 14.3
